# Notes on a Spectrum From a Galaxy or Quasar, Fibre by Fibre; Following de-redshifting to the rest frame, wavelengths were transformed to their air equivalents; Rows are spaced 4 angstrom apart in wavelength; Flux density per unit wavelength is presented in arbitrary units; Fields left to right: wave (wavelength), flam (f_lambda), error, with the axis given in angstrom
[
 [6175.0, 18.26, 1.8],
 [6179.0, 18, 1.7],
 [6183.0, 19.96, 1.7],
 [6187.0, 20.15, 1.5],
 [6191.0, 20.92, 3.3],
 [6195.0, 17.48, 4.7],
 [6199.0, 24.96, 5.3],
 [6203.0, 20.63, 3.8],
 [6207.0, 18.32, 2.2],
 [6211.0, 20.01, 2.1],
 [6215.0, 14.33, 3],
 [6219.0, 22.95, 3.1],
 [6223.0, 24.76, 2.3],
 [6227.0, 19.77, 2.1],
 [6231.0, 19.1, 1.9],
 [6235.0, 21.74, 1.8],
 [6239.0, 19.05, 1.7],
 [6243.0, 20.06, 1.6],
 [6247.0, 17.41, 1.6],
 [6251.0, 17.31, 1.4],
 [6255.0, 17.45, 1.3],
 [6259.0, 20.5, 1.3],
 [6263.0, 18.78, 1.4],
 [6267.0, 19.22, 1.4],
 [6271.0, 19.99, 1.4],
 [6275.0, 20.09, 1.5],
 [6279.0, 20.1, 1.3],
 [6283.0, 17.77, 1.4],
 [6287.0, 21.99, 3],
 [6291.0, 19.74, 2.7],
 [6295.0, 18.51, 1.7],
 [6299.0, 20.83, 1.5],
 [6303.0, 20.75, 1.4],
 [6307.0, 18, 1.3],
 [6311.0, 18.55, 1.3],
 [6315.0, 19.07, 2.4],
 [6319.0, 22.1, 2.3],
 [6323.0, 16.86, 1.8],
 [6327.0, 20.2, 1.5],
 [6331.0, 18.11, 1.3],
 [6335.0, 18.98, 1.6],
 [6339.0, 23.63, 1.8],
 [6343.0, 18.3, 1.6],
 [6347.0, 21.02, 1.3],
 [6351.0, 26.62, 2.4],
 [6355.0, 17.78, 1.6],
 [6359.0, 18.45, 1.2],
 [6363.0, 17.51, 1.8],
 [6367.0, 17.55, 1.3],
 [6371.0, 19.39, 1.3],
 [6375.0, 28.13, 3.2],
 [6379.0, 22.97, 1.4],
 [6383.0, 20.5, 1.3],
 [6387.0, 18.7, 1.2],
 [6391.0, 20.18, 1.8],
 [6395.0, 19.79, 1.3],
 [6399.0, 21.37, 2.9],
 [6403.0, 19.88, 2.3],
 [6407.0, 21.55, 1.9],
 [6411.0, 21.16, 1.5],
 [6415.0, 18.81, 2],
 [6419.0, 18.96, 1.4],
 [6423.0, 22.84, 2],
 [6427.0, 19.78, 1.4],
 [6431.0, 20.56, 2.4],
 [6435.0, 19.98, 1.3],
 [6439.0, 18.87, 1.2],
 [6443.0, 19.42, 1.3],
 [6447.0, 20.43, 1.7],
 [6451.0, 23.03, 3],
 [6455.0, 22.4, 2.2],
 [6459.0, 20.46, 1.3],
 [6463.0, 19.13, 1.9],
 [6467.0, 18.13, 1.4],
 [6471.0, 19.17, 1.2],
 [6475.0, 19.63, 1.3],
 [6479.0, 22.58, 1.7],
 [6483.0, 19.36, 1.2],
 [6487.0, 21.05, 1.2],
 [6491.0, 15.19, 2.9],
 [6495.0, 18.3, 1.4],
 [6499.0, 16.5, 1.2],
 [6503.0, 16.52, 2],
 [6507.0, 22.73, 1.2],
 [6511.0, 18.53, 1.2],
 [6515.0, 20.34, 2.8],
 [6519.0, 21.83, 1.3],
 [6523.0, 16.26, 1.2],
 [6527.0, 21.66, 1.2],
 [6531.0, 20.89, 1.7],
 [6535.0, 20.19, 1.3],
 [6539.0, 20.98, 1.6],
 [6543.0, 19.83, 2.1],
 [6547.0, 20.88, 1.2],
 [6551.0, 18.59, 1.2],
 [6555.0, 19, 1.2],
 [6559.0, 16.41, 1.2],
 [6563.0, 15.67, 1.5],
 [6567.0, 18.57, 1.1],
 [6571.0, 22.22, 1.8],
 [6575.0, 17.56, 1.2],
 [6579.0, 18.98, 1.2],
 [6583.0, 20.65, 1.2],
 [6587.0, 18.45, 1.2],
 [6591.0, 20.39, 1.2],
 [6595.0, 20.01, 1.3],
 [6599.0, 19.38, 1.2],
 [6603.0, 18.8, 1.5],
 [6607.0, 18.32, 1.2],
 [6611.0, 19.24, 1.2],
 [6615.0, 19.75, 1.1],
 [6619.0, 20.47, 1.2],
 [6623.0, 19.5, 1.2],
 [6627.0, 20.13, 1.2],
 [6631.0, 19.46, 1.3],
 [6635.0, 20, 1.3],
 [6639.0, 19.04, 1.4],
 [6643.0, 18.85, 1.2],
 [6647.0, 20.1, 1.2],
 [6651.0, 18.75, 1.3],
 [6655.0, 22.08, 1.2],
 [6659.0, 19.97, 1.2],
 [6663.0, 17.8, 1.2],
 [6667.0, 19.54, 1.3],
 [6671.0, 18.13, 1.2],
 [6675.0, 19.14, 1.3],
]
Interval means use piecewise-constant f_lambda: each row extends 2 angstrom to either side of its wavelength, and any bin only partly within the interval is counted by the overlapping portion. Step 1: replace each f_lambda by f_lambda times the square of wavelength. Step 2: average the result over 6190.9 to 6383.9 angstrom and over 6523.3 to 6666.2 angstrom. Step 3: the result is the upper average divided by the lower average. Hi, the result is 1.07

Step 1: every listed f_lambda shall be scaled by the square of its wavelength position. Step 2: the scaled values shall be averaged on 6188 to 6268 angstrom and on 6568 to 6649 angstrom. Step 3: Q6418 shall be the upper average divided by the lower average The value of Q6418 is 1.11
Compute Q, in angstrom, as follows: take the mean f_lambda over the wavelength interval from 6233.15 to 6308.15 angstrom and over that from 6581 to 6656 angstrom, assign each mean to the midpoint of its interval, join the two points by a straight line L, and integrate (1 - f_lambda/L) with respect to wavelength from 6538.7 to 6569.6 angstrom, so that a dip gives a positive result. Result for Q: 1.42 angstrom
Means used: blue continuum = 19.4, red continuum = 19.6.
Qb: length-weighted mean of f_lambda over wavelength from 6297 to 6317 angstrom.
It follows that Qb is 19.4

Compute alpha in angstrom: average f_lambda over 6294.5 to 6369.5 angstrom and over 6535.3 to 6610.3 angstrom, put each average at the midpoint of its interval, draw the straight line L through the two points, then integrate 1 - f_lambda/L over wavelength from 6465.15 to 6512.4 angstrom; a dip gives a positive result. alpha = 0.87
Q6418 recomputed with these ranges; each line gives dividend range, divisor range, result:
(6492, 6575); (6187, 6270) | 1.07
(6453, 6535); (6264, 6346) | 1.06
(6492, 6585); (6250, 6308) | 1.07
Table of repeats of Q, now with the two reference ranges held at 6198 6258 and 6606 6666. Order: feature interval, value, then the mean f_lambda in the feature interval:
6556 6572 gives 1.3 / 18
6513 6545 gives -1.0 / 20.2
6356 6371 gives 1.3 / 18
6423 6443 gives -0.4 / 20.1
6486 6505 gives 2.2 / 17.3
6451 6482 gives -1.1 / 20.4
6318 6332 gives 0.4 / 19.2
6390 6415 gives -1.1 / 20.5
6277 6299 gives 0.0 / 19.7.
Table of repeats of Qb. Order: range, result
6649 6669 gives 19.6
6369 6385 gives 22.7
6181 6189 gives 20.1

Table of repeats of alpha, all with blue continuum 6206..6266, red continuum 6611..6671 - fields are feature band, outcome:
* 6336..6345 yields -0.6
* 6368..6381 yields -2.4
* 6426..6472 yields -1.4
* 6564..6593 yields 0.3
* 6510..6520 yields -0.3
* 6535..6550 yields -0.6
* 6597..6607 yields 0.3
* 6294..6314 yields 0.1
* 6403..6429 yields -1.3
